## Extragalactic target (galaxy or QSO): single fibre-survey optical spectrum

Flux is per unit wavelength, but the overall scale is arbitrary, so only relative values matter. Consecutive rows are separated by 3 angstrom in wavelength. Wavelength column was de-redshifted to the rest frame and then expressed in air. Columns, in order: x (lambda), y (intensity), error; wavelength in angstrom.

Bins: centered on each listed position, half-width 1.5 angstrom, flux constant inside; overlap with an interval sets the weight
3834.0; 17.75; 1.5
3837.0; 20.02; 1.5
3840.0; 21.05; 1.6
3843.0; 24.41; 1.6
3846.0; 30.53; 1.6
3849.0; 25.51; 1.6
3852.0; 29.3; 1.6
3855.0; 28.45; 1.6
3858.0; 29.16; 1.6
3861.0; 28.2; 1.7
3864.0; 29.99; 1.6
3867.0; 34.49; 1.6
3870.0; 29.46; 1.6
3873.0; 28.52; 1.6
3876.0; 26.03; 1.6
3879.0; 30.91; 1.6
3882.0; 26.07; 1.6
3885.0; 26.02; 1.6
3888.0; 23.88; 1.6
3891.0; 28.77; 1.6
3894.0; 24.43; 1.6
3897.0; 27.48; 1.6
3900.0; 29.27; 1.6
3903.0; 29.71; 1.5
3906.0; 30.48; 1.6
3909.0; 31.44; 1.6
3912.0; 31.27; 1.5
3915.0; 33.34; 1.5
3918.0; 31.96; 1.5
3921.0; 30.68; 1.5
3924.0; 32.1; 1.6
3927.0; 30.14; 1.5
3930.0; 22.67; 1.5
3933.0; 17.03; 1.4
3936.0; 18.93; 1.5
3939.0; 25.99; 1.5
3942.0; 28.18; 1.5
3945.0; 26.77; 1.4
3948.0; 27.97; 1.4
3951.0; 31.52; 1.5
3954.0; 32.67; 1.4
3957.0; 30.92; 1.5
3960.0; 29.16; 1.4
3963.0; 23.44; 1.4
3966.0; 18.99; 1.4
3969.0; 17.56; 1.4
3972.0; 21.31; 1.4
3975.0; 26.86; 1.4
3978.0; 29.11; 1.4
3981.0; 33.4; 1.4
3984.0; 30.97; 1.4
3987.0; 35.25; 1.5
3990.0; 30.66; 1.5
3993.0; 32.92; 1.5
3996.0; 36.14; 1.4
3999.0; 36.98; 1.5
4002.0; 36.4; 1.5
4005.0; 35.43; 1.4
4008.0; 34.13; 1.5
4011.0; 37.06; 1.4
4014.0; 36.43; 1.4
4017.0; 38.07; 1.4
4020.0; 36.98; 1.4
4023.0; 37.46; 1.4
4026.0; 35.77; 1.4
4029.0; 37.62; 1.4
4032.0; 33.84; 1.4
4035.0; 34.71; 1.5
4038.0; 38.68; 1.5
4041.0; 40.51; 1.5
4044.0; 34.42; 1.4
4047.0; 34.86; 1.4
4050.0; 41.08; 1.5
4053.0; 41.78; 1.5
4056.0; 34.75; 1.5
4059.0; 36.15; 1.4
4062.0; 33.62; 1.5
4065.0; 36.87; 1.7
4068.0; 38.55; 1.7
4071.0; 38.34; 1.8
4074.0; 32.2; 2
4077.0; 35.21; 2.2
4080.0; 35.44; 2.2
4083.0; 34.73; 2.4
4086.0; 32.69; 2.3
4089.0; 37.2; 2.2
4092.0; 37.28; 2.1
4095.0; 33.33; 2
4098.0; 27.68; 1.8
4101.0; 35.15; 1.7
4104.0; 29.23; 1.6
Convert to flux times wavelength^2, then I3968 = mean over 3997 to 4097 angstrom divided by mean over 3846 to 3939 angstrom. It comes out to 1.39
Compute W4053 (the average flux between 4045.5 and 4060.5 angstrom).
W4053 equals 37.7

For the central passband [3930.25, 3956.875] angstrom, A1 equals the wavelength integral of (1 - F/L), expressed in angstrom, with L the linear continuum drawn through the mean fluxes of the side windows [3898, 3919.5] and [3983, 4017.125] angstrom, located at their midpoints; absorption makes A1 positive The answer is 5.2 angstrom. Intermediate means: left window 31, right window 35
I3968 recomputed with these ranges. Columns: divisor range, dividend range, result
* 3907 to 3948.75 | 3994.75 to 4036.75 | 1.36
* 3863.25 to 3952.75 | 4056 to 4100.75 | 1.35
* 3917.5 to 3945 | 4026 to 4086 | 1.48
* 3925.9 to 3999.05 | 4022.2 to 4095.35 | 1.38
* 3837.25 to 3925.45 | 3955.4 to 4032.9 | 1.19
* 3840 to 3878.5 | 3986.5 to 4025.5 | 1.35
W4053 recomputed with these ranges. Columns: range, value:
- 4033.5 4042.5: 38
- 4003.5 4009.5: 34.8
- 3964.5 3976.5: 21.2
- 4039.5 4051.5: 37.7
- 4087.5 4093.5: 37.2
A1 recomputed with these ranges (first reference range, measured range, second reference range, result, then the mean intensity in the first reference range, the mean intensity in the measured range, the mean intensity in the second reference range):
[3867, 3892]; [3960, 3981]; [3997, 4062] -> 5.8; 27.9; 24.1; 36.7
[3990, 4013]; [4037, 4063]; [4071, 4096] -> -1.7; 35.3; 37.4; 35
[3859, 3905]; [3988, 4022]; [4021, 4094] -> -1.6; 28.3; 35.6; 36.4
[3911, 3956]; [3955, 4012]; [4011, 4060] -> 4.0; 28.1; 30.3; 37.1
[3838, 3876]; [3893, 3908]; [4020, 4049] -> 0.8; 28.1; 28.5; 36.5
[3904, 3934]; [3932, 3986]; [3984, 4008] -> 9.7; 29.3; 26.3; 34.5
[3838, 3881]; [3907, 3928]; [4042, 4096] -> -0.8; 28.2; 31.6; 36.1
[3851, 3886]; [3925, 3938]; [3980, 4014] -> 3.7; 28.9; 22.7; 34.6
